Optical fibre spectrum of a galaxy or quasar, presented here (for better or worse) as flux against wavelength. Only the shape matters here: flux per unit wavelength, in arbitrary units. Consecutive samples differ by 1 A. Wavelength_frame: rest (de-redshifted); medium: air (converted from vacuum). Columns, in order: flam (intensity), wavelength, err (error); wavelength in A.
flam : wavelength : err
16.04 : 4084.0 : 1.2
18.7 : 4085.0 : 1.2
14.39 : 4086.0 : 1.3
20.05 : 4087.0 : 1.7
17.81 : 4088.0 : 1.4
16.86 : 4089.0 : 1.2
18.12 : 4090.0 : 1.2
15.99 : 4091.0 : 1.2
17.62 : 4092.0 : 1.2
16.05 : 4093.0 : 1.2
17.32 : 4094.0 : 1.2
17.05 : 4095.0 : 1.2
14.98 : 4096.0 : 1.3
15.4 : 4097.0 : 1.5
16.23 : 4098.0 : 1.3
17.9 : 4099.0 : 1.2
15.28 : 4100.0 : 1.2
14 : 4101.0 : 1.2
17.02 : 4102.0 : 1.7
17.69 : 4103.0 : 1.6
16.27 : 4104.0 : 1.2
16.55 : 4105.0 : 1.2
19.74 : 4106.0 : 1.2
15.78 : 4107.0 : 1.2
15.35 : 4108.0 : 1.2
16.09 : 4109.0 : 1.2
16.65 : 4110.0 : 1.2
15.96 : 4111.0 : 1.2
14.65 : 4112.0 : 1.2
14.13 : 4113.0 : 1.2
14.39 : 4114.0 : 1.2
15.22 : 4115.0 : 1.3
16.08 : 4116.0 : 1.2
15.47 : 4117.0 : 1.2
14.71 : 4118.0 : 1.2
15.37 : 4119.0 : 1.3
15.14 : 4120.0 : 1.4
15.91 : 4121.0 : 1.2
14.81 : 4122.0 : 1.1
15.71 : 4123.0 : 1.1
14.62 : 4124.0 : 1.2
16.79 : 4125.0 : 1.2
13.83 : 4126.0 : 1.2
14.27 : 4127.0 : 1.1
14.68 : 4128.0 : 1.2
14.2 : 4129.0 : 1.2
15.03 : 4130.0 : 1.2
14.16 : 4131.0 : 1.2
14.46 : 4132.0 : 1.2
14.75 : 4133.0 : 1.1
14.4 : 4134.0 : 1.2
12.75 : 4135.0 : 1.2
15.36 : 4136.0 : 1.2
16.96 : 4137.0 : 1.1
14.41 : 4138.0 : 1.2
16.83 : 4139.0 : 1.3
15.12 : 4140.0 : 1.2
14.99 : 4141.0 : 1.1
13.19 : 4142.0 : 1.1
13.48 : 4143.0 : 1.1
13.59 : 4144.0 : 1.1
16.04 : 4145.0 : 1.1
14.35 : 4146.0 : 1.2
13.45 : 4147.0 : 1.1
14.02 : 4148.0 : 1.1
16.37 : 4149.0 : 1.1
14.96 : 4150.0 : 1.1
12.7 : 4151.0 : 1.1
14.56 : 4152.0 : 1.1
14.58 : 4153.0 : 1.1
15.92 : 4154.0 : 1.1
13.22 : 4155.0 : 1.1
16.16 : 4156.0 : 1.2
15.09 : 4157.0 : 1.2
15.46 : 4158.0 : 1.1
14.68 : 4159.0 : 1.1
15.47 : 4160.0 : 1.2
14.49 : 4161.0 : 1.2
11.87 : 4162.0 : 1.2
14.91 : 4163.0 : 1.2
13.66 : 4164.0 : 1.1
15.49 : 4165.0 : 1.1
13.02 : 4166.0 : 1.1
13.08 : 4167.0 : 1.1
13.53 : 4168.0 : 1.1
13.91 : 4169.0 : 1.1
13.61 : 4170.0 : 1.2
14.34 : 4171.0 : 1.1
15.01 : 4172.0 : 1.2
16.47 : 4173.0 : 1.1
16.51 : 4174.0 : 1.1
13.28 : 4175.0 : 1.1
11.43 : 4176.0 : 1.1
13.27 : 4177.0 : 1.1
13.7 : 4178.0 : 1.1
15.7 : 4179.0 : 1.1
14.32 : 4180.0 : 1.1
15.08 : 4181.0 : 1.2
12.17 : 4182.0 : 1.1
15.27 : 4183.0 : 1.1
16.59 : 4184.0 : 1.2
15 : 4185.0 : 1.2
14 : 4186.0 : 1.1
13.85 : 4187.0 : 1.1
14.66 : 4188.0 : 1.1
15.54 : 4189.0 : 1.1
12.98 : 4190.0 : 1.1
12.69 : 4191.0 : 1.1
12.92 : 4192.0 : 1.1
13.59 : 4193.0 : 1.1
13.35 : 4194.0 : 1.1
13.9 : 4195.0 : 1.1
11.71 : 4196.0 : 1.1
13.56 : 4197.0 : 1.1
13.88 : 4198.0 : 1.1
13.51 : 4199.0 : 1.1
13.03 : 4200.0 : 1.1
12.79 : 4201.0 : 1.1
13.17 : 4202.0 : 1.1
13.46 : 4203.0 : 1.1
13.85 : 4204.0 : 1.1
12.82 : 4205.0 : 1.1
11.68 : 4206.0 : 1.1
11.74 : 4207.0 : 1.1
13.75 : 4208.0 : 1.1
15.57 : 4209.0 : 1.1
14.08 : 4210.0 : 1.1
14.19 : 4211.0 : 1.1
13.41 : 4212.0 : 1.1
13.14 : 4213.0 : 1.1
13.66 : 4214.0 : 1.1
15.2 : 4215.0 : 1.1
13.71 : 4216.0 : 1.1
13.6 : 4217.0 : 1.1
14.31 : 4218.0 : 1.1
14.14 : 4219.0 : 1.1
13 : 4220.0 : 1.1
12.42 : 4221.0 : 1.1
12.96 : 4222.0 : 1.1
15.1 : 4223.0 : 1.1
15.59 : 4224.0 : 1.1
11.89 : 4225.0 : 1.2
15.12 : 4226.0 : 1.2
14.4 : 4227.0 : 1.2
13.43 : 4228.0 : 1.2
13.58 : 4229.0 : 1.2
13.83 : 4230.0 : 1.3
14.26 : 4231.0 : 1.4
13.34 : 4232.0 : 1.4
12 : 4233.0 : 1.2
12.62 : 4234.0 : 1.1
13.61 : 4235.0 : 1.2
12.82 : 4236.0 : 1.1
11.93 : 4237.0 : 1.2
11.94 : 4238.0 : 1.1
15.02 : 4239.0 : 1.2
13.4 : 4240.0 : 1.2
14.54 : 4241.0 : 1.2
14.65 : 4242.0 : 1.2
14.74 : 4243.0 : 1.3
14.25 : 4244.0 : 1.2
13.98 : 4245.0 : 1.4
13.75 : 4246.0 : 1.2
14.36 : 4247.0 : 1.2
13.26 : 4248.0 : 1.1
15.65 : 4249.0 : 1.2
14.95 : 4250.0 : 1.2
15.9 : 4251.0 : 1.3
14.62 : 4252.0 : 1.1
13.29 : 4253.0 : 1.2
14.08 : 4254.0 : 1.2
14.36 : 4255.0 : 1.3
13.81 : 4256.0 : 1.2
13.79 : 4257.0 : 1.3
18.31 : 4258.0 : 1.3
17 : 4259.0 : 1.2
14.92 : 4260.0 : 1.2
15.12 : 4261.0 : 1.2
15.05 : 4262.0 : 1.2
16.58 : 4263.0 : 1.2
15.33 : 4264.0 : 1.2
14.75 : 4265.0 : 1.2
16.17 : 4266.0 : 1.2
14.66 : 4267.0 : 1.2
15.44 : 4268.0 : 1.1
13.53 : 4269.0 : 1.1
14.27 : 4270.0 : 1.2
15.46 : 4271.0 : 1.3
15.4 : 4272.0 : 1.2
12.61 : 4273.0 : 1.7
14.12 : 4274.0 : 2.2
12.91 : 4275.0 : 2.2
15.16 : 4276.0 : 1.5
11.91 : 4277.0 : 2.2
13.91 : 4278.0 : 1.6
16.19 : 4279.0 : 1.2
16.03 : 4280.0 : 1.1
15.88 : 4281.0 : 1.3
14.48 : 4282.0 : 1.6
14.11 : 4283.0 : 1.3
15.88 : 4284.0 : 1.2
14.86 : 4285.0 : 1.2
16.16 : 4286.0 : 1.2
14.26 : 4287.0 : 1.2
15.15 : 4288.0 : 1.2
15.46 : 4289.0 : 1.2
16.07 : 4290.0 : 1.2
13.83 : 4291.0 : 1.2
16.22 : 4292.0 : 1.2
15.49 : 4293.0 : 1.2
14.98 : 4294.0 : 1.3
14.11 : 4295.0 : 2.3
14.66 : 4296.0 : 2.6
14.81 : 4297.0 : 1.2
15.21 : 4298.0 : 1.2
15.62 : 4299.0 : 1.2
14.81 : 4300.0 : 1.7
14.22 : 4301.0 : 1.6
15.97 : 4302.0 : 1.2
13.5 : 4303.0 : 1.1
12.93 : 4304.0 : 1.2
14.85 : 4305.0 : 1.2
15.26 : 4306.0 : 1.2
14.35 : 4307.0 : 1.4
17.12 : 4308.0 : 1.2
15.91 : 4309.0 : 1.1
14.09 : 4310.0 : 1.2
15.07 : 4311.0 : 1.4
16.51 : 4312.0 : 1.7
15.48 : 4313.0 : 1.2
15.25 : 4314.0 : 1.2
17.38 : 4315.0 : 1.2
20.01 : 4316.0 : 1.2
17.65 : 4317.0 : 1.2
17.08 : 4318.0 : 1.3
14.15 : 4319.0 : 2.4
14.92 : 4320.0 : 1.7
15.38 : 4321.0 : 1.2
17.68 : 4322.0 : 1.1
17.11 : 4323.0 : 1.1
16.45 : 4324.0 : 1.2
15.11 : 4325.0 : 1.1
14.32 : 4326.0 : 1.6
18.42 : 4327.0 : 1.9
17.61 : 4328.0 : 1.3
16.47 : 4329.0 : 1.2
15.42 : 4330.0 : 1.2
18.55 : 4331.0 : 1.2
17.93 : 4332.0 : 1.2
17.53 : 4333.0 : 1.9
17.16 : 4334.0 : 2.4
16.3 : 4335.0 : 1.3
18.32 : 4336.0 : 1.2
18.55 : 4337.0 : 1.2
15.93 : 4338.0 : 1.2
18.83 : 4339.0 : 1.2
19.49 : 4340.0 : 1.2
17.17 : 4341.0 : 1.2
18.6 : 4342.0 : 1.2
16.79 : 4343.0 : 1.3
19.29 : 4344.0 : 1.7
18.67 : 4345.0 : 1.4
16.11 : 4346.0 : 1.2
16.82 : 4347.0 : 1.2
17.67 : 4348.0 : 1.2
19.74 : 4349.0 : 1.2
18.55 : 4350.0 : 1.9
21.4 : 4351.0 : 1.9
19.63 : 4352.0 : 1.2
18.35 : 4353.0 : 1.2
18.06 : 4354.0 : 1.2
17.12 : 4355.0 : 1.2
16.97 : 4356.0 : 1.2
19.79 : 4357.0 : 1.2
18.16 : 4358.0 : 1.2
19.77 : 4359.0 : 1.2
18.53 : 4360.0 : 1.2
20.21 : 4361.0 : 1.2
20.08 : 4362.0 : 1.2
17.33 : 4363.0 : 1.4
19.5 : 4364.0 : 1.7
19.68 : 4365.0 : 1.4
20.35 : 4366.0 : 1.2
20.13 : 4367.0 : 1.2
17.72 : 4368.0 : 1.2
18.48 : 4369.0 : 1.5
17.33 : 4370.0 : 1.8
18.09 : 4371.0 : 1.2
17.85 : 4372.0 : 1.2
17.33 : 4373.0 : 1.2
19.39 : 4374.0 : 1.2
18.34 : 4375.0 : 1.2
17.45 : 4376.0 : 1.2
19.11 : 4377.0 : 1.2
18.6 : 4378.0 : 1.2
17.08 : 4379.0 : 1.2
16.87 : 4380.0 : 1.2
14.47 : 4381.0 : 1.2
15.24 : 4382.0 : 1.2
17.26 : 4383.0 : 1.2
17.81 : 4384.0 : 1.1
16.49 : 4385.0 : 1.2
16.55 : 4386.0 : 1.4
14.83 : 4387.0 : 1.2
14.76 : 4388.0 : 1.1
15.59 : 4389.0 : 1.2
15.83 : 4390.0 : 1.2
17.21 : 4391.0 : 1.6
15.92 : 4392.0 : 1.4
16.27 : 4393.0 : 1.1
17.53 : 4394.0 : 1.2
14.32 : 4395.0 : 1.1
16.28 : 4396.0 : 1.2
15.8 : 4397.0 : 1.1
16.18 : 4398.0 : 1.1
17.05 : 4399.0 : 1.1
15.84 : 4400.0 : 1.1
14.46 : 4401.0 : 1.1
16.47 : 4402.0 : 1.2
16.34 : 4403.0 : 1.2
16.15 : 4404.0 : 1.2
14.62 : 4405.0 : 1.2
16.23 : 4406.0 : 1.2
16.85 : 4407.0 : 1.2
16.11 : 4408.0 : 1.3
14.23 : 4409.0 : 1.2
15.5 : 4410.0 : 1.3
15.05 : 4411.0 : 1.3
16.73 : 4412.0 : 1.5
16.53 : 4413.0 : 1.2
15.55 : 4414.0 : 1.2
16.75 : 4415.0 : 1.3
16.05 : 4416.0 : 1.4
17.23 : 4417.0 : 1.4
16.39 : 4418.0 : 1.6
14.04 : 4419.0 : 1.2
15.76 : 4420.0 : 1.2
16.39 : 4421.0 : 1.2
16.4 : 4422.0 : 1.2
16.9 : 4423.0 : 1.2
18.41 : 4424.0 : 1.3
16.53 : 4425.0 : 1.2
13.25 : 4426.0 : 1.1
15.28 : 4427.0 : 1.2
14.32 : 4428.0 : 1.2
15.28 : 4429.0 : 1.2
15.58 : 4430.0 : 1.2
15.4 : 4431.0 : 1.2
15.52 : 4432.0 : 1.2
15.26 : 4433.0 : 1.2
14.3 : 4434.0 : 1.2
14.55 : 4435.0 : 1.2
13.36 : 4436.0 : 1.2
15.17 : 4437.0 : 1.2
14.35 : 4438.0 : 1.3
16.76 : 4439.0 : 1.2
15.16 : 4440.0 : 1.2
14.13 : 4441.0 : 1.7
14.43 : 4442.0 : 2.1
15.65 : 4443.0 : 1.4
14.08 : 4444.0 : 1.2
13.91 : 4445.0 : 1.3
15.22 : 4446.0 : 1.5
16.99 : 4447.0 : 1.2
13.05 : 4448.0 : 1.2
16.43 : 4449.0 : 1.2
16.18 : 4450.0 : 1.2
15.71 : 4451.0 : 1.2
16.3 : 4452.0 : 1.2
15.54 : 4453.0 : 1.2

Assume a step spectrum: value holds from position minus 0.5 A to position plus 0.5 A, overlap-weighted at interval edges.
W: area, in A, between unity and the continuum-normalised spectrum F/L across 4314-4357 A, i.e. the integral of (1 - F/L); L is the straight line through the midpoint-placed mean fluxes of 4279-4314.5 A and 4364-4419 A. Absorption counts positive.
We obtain -4.7 A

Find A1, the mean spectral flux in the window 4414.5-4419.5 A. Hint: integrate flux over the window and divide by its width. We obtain 16.1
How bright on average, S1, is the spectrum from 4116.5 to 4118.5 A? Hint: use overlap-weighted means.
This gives 15.1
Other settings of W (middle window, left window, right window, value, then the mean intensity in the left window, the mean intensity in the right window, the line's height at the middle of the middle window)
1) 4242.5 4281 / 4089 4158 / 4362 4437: 2.8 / 15.4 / 16.4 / 15.9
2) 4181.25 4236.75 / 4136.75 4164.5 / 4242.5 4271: 4.2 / 14.6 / 14.9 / 14.8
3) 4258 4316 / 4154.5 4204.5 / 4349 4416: 2.3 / 14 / 17.2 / 15.7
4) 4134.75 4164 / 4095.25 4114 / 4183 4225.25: 0.7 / 16.1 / 13.7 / 15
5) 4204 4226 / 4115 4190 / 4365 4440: 2.0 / 14.6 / 16.3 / 15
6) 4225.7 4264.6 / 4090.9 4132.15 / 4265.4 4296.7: 1.8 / 15.7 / 14.8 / 15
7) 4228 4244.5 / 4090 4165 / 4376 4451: 2.1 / 15.2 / 15.8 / 15.5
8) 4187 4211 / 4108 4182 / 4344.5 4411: 2.9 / 14.7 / 17.3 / 15.3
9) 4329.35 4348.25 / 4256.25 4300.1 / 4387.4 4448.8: -2.9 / 15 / 15.6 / 15.3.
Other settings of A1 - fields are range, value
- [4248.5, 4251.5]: 15.5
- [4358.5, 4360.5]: 19.1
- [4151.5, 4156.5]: 14.9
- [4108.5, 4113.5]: 15.5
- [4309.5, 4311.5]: 14.6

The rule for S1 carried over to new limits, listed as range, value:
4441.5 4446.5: 14.7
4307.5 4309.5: 16.5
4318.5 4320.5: 14.5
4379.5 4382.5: 15.5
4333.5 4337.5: 17.6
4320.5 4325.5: 16.3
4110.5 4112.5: 15.3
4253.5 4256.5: 14.1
